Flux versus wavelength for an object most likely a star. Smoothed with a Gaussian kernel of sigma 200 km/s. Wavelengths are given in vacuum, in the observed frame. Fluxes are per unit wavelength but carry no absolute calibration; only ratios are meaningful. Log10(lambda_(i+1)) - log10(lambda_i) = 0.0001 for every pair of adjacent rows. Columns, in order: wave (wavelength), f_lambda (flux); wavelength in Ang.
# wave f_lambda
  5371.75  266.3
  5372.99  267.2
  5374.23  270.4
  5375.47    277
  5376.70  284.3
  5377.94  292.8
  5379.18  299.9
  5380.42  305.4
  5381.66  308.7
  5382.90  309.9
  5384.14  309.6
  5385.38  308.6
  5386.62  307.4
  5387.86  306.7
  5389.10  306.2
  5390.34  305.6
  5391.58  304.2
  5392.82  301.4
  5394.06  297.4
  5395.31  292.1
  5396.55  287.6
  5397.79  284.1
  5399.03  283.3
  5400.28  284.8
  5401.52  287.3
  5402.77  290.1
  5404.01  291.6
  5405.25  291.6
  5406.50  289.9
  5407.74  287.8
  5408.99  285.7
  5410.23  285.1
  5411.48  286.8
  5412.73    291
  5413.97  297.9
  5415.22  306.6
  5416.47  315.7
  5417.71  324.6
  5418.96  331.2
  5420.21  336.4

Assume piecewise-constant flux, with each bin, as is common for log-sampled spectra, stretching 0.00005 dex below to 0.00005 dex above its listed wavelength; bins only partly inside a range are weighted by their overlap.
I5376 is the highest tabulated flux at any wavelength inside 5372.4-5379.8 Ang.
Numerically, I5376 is 299.9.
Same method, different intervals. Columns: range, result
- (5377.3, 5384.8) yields 309.9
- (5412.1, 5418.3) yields 324.6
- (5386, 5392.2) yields 307.4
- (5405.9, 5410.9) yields 289.9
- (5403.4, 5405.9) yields 291.6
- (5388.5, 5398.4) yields 306.2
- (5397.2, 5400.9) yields 284.8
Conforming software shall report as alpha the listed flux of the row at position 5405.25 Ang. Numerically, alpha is 291.6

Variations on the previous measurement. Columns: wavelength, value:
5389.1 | 306.2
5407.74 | 287.8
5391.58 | 304.2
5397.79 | 284.1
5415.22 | 306.6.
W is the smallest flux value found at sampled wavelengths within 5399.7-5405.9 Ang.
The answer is 284.8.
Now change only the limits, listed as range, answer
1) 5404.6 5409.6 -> 285.7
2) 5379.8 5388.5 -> 305.4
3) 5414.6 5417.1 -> 306.6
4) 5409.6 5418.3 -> 285.1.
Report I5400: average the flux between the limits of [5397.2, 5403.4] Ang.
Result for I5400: 286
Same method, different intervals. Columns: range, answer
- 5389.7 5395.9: 300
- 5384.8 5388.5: 308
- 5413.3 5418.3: 311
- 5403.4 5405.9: 291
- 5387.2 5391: 306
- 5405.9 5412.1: 287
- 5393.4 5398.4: 290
